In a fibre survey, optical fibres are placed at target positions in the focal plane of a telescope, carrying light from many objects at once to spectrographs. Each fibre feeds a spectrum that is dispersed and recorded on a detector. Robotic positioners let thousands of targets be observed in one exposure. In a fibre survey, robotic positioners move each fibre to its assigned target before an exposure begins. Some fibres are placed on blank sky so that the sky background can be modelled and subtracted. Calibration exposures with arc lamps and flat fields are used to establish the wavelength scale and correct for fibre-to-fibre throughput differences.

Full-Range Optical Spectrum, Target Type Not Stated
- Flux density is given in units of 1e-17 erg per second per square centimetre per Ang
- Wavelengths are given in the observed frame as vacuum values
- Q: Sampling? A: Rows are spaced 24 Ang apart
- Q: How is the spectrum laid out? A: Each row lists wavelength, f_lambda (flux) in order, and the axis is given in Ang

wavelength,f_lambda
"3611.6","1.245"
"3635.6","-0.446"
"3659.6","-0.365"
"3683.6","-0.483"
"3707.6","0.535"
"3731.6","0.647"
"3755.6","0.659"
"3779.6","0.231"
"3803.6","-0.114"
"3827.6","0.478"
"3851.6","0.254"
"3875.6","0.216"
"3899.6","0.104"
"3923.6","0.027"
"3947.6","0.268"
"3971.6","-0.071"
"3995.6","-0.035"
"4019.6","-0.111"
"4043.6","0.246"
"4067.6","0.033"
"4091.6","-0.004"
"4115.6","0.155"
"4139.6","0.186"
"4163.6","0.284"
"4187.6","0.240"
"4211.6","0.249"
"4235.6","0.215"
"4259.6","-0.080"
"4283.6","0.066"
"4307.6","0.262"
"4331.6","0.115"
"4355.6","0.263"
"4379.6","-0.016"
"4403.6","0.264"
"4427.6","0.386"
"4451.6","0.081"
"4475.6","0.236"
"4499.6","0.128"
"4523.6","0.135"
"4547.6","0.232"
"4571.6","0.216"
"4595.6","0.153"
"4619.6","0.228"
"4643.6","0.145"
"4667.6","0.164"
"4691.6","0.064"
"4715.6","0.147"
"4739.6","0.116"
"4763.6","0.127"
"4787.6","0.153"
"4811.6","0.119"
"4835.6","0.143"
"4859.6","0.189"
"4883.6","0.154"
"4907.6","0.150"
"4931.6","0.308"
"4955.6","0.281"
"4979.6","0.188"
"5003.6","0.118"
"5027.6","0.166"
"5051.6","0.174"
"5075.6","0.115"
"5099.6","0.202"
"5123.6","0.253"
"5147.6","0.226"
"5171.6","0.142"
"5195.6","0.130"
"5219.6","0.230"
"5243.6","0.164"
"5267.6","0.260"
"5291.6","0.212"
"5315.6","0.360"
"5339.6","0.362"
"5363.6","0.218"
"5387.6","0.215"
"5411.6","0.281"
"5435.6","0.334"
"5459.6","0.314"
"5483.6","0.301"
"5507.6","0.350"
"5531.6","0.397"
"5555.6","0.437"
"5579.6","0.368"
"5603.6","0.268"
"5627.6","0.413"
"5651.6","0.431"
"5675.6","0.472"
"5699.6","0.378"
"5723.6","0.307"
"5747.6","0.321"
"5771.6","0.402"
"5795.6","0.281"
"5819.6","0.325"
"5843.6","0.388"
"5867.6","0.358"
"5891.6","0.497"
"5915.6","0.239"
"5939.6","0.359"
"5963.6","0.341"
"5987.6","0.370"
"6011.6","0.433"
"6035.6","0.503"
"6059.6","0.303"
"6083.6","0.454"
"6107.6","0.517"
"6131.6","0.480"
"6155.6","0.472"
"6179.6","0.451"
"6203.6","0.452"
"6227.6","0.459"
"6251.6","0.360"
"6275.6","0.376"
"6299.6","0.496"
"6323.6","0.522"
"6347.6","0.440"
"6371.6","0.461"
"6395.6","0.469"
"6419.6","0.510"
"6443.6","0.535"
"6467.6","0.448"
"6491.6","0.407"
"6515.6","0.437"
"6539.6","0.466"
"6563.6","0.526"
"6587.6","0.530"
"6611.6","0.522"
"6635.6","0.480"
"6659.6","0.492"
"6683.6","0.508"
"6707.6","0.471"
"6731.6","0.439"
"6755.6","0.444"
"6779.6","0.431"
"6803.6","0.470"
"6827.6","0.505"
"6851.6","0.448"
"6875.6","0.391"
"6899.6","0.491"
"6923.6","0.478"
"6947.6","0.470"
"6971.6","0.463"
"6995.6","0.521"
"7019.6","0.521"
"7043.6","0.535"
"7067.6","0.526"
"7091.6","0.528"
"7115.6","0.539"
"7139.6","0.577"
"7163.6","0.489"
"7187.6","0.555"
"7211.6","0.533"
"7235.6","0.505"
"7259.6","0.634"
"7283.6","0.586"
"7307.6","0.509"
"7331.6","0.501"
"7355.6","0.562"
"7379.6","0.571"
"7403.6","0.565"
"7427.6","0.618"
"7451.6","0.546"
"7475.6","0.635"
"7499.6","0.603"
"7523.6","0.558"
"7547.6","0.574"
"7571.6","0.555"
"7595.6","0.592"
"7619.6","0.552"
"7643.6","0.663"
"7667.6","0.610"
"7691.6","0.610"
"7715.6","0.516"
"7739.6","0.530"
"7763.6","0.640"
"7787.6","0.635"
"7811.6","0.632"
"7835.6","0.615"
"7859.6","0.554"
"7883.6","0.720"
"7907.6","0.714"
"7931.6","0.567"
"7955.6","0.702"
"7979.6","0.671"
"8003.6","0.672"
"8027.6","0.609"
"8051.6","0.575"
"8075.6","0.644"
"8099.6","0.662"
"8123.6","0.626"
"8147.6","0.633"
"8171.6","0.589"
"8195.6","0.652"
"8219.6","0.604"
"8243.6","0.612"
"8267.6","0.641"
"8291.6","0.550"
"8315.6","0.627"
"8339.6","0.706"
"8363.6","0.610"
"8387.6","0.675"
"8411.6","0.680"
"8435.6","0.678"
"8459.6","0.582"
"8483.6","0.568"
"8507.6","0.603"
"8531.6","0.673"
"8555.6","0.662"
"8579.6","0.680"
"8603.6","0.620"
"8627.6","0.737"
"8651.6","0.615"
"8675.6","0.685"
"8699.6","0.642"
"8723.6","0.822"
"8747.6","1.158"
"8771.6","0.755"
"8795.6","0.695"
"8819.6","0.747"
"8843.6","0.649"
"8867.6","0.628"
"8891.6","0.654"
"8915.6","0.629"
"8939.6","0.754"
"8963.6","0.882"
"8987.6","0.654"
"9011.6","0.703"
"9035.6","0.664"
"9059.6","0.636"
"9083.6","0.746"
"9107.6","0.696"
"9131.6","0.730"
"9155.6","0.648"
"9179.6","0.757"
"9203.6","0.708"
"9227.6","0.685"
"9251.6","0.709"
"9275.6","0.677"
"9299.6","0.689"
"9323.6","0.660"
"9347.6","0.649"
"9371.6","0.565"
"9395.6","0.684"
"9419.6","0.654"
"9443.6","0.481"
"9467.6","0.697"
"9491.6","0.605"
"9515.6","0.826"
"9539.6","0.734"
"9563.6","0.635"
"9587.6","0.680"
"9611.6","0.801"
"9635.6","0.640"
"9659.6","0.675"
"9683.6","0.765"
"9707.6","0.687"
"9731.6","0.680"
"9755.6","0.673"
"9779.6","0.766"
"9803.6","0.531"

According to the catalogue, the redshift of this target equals 0.33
